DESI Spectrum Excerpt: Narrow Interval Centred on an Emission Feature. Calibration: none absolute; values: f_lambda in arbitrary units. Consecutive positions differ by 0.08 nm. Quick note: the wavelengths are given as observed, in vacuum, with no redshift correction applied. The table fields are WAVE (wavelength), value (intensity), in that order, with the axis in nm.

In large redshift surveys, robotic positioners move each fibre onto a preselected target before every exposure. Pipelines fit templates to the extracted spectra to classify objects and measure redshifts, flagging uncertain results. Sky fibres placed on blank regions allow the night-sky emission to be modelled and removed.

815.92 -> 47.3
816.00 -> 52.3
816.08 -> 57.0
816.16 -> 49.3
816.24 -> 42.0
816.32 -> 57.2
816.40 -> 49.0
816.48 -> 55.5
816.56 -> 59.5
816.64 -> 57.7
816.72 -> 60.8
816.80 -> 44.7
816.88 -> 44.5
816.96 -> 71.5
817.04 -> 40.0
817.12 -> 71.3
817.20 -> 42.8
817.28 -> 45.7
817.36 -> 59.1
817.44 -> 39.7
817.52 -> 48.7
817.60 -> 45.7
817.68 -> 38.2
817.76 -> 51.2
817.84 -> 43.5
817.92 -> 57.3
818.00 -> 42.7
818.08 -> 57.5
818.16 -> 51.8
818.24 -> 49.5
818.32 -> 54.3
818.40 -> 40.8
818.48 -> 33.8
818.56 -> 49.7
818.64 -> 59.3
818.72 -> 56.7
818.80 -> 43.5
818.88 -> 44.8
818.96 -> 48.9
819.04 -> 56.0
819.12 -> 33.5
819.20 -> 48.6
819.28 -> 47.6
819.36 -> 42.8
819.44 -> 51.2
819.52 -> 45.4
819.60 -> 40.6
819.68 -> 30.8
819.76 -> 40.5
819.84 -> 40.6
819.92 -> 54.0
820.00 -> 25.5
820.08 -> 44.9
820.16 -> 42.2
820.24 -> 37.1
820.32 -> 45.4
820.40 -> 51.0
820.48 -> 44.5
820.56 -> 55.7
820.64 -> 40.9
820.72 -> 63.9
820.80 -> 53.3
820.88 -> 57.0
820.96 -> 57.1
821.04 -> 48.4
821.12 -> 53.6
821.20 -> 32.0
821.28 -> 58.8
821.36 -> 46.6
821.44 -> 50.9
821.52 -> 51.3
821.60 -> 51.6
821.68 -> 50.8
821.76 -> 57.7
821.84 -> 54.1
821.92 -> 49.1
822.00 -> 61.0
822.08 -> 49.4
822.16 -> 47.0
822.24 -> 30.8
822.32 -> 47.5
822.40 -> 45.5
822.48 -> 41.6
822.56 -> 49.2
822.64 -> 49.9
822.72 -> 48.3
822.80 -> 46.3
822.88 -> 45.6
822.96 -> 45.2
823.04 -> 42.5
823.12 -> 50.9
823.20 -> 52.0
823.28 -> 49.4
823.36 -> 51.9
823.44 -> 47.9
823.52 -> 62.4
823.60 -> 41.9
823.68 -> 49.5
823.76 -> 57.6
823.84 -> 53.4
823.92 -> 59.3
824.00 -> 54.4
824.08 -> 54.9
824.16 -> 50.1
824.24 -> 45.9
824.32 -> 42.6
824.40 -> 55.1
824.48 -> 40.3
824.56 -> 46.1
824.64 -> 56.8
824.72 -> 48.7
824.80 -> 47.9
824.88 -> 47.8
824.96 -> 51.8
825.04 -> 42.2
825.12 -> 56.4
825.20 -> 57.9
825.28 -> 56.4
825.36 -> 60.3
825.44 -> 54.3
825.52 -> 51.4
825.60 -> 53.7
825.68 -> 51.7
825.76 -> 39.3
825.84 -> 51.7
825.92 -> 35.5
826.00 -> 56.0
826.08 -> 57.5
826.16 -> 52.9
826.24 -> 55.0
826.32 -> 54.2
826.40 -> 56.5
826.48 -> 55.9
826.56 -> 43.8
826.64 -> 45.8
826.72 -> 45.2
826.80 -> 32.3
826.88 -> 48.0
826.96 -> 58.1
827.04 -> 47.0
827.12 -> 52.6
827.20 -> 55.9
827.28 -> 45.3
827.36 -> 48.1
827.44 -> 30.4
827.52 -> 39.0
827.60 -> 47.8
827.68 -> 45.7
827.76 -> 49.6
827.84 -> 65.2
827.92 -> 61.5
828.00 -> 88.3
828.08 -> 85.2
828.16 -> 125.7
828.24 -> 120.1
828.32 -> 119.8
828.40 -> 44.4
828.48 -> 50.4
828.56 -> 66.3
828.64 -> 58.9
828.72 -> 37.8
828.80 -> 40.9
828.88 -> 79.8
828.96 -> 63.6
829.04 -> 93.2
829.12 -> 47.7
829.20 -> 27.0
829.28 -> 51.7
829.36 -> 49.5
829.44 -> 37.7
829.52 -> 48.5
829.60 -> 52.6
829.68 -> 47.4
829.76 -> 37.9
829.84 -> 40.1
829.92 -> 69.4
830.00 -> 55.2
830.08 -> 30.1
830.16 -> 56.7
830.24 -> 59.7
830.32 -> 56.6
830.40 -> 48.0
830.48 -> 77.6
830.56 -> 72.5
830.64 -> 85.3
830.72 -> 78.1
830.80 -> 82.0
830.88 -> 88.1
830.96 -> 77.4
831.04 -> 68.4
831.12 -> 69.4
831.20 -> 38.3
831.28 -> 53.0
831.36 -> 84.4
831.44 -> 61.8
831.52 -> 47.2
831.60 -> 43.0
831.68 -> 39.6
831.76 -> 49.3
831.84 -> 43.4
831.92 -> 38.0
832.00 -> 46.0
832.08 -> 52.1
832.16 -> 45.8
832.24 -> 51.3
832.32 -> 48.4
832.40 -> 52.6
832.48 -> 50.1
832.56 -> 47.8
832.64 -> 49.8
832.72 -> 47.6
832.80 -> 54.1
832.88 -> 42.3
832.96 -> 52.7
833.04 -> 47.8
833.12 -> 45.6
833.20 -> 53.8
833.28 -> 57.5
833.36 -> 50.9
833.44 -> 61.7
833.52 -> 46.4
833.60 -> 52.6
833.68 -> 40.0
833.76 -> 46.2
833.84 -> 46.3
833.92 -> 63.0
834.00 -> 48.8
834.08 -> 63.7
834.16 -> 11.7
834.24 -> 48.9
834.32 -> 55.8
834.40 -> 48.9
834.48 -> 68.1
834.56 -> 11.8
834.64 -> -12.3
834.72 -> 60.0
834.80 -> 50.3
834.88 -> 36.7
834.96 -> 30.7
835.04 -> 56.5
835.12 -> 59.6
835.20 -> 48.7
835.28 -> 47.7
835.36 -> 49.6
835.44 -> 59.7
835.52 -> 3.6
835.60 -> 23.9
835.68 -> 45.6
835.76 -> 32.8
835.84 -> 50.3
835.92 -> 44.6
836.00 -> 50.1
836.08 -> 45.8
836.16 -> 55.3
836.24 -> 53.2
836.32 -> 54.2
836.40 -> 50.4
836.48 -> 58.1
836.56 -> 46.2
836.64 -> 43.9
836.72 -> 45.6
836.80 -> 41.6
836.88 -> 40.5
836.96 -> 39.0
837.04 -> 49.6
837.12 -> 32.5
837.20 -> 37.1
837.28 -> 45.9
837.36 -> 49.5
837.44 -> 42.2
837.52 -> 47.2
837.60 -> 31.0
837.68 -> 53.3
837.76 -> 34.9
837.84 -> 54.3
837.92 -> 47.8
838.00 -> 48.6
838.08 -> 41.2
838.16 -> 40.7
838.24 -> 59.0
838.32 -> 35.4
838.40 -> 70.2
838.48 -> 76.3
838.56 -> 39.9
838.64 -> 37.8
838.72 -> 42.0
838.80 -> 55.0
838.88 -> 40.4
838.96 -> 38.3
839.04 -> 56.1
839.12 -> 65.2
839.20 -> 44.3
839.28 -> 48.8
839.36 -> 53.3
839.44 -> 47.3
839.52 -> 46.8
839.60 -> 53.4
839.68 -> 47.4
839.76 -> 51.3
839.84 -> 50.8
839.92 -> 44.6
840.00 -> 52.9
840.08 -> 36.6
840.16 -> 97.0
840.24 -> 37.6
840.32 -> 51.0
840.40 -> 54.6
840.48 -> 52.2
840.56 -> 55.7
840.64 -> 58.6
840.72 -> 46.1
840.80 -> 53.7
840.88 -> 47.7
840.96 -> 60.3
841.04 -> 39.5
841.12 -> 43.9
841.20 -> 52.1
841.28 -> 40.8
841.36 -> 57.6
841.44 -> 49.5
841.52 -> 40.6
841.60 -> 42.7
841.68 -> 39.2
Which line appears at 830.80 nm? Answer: [N II]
